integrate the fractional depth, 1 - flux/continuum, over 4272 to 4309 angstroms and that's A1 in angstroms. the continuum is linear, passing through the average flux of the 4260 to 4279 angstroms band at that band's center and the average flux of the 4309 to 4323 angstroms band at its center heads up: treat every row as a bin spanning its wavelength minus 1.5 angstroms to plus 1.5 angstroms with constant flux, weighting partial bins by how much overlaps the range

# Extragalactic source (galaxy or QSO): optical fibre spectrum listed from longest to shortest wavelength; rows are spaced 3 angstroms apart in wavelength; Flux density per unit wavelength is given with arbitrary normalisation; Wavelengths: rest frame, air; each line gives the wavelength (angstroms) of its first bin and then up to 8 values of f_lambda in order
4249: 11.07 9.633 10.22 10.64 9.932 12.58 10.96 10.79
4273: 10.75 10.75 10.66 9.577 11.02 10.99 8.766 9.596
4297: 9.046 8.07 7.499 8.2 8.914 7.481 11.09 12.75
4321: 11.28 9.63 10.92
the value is 4.1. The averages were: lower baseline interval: 11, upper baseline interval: 10.4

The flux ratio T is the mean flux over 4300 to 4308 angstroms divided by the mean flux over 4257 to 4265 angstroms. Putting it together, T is 0.72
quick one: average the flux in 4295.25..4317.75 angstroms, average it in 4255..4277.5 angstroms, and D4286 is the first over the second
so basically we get 0.81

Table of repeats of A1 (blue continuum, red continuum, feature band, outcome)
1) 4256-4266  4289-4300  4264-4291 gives -1.7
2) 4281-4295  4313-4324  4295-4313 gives 4.0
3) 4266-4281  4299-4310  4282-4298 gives -0.9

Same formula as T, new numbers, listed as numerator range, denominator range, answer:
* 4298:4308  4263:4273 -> 0.71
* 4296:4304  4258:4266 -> 0.74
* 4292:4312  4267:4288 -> 0.80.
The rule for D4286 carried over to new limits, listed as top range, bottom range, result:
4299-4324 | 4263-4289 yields 0.87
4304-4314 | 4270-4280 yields 0.77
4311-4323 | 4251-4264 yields 1.03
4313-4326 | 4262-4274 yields 0.98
